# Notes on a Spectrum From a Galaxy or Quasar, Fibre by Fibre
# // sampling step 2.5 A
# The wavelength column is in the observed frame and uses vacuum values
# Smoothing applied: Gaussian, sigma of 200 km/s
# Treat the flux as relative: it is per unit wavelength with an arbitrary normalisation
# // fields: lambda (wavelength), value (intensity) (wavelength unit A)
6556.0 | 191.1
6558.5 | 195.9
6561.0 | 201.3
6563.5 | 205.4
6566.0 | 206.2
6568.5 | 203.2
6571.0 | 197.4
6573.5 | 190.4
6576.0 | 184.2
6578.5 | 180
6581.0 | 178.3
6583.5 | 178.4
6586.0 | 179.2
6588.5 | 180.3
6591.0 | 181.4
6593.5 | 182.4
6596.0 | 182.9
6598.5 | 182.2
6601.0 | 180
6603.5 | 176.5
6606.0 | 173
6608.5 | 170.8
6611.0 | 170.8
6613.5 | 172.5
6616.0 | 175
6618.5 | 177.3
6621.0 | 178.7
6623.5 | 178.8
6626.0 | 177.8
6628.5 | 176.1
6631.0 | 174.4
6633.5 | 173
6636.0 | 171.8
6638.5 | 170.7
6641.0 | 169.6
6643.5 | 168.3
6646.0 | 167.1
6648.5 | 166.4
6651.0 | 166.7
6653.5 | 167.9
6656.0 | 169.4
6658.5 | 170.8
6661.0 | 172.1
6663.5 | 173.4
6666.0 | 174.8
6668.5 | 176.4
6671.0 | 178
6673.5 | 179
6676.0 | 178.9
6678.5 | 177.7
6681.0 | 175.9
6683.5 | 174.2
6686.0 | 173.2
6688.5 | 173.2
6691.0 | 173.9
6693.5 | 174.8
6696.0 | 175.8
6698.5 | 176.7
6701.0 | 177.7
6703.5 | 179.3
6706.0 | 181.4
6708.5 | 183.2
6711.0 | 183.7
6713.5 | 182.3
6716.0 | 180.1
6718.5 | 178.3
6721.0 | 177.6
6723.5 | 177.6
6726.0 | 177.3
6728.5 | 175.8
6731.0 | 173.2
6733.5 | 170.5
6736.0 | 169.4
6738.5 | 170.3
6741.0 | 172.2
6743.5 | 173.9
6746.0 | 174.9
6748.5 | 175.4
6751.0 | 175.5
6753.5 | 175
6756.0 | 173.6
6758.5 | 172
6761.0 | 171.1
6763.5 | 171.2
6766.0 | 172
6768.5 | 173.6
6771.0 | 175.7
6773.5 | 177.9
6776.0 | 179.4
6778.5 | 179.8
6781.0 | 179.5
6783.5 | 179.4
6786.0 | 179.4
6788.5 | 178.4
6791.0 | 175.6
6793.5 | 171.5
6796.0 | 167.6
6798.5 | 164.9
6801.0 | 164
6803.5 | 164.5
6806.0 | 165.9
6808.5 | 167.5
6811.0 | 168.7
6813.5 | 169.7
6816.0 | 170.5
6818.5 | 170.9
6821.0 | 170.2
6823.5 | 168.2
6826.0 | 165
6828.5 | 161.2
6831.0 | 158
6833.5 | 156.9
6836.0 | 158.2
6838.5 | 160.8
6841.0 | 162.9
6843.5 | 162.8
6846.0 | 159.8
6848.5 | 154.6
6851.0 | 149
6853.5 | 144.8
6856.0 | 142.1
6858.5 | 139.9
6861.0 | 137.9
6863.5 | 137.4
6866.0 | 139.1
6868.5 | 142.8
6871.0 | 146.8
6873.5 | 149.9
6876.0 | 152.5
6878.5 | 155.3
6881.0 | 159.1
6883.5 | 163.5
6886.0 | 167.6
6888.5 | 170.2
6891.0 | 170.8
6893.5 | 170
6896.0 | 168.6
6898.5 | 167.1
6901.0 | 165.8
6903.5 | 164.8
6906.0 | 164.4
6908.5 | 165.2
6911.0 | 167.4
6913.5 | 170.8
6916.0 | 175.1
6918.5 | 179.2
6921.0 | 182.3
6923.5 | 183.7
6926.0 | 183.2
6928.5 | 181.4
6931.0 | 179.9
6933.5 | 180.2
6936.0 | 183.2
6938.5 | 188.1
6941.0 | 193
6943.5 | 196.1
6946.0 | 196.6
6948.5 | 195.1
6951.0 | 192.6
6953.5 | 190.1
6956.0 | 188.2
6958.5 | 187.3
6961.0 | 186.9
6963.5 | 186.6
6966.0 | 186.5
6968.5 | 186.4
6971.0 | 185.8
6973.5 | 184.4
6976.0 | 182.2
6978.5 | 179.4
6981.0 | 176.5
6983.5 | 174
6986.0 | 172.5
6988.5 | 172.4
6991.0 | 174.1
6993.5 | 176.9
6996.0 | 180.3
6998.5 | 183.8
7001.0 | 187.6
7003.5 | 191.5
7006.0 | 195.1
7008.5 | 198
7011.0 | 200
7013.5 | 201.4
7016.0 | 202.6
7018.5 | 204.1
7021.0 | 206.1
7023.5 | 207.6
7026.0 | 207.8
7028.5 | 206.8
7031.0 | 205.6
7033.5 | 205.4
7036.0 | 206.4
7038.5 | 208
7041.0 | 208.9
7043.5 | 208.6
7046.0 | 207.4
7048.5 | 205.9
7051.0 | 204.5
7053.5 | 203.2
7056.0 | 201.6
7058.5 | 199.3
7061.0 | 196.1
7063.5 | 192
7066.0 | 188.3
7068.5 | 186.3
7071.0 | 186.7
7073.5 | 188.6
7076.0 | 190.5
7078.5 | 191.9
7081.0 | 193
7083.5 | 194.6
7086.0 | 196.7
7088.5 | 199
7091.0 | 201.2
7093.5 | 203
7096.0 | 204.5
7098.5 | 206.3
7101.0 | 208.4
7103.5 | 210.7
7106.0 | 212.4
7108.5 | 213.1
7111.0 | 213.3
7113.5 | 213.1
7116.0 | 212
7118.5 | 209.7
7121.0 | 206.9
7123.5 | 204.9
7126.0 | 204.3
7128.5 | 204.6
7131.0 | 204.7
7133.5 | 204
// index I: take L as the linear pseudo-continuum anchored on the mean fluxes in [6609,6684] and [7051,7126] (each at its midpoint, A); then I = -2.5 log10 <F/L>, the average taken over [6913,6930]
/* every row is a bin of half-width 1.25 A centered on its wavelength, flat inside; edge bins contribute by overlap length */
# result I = 0.06 mag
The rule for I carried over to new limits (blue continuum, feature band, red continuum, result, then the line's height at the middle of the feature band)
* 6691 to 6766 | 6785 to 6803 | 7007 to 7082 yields 0.059 mag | 181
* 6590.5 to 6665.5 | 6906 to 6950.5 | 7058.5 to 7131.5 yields 0.055 mag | 191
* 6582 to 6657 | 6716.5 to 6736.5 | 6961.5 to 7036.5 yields 0.023 mag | 179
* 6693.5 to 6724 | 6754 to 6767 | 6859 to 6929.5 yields 0.017 mag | 175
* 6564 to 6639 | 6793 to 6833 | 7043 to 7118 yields 0.141 mag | 190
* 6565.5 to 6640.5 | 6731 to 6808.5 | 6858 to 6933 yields -0.015 mag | 171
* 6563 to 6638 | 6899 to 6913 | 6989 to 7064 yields 0.169 mag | 194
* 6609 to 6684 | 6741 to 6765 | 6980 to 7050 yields 0.039 mag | 180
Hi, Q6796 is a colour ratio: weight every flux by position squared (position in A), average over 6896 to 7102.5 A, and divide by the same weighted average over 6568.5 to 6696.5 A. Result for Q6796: 1.20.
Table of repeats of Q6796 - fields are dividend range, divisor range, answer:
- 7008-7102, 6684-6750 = 1.26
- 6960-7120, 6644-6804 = 1.23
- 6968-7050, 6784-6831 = 1.22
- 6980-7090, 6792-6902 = 1.29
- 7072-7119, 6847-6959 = 1.27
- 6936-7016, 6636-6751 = 1.16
